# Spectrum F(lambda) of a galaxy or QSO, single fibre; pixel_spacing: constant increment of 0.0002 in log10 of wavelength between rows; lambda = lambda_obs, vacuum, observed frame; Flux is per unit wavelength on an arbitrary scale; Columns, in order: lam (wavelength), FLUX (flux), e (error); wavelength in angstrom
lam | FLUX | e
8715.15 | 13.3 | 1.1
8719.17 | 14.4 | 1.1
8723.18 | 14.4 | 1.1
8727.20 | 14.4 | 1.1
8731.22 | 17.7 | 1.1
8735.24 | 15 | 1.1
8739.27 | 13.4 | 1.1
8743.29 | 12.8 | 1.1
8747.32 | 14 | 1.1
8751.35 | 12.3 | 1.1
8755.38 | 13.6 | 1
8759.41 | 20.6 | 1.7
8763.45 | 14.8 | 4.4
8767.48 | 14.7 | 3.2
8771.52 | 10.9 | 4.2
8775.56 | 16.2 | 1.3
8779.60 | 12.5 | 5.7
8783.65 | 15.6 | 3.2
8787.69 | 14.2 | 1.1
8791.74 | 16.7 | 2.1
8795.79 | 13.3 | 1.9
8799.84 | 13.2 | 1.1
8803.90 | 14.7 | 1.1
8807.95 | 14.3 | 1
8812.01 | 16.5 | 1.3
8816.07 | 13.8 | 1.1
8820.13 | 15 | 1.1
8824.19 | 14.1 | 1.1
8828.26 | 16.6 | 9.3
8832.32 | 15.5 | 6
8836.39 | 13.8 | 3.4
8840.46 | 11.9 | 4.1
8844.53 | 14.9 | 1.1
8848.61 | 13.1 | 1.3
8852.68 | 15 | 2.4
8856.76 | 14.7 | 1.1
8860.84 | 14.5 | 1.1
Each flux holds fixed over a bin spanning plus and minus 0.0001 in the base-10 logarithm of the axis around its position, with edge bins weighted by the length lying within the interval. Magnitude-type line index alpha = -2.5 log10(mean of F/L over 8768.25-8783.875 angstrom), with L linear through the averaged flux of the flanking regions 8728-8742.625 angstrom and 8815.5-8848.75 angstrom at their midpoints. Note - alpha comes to 0.08 mag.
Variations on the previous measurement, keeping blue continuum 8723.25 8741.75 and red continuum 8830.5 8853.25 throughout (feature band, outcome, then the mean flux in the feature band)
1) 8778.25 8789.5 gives 0.02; 14.2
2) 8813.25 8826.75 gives -0.03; 14.5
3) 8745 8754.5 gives 0.13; 13.2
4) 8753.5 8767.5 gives -0.10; 16.1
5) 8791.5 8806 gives 0.01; 14.2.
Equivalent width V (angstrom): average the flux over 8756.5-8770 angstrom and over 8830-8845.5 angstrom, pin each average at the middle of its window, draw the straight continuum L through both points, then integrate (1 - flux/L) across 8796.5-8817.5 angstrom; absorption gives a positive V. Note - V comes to 0.7 angstrom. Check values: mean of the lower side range 16.3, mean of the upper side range 14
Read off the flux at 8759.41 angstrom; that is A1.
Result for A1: 20.6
